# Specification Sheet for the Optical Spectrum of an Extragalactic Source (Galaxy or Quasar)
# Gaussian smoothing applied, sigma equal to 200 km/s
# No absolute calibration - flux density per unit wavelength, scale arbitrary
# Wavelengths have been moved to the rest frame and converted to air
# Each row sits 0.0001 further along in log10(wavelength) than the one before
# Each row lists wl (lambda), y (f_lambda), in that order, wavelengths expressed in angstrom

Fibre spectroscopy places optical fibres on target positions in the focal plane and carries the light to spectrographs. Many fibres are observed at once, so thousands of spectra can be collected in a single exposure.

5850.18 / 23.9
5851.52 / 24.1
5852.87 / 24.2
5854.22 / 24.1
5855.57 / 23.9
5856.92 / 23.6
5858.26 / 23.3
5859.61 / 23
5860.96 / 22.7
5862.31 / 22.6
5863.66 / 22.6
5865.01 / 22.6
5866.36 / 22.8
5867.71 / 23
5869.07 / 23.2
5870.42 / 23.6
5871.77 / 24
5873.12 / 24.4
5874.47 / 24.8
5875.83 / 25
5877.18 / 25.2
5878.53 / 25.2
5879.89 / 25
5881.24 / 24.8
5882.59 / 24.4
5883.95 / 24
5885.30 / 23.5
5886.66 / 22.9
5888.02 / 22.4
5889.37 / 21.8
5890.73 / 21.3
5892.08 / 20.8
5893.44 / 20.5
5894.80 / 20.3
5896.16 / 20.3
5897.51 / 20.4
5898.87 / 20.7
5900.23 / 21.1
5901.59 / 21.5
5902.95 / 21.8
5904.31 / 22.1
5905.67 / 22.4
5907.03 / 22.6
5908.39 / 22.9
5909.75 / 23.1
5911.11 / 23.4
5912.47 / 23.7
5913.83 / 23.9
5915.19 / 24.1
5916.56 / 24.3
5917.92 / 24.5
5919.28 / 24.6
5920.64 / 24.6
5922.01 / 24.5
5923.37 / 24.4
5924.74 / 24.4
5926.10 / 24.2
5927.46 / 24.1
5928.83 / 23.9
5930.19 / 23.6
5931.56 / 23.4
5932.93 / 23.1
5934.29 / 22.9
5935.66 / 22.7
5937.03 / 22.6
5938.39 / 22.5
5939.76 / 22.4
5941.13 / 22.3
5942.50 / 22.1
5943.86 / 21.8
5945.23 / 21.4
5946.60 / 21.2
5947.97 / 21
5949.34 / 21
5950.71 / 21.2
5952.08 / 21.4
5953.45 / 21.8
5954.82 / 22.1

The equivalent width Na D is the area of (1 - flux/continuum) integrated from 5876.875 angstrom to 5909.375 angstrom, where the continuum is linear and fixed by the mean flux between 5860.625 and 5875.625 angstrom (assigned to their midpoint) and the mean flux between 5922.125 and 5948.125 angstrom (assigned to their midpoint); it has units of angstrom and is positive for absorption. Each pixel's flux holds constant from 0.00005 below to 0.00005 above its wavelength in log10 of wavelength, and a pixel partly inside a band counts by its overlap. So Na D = 1.1 angstrom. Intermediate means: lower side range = 23.4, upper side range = 22.9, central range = 22.4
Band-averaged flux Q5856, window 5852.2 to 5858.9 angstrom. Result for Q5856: 23.8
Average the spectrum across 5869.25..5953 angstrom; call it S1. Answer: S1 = 22.9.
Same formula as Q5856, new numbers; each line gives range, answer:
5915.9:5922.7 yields 24.5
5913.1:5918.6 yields 24.2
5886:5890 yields 22.4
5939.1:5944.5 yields 22.2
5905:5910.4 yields 22.8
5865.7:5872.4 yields 23.3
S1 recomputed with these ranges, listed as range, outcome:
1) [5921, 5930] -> 24.2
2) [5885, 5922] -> 22.5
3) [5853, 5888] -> 23.7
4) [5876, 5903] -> 22.5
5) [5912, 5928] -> 24.3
